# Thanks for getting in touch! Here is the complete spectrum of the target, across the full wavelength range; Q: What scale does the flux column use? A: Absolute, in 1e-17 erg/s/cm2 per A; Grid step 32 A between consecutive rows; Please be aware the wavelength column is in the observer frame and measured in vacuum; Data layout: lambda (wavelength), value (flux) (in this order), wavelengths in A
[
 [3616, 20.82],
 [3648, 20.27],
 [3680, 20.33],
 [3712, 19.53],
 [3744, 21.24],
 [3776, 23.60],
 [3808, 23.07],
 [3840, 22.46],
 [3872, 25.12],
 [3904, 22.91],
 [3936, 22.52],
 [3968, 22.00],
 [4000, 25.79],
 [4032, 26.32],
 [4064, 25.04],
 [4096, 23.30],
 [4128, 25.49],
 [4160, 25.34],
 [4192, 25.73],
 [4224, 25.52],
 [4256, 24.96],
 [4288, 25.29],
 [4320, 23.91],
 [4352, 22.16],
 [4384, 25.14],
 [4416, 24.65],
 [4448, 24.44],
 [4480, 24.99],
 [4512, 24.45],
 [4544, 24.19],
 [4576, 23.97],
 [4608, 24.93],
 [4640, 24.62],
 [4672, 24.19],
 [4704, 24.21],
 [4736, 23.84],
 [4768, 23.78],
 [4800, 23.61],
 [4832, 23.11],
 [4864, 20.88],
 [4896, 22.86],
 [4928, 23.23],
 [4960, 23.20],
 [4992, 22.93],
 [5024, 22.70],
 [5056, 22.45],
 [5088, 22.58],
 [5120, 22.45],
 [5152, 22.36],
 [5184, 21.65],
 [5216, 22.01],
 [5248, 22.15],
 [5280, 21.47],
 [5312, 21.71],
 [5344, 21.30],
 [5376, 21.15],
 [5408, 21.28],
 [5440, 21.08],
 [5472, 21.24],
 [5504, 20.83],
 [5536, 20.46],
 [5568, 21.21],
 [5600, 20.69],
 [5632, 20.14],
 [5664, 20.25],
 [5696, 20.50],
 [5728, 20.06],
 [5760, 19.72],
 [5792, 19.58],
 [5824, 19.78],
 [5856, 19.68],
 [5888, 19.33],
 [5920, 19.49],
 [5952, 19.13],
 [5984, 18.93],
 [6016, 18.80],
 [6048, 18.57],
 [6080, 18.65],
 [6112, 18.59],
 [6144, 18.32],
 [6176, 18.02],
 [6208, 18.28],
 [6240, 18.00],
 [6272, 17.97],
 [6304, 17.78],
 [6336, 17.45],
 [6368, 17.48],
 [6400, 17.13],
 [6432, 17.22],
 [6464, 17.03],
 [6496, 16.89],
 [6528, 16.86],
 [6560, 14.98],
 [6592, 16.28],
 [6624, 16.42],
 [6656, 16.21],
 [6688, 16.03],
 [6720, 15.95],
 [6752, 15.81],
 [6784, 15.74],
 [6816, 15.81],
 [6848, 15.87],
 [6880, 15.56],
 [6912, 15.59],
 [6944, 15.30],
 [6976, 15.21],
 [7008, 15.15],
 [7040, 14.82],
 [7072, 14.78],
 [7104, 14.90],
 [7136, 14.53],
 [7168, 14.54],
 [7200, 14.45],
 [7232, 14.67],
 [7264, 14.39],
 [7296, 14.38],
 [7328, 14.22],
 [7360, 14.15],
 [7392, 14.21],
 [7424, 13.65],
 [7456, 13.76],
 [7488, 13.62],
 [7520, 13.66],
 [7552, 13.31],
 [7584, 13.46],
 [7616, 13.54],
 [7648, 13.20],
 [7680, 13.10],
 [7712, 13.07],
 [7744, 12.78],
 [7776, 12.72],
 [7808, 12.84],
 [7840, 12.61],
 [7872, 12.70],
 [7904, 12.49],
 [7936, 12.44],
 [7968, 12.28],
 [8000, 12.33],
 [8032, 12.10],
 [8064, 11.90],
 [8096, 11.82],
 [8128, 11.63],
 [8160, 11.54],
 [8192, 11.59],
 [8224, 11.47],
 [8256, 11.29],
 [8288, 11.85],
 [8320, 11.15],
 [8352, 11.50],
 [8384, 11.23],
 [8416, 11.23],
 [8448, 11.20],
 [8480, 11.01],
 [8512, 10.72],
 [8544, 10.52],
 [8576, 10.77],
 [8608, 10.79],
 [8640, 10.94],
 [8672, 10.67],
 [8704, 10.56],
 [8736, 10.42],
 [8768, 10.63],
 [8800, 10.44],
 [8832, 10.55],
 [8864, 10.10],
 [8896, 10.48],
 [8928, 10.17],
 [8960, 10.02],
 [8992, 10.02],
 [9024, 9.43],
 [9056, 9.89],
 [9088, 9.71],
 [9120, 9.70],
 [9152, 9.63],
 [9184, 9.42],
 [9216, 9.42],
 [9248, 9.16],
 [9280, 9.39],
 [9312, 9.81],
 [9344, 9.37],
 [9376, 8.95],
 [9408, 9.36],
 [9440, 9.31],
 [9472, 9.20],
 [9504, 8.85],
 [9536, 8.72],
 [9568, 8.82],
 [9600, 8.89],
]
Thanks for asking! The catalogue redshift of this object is 0.001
